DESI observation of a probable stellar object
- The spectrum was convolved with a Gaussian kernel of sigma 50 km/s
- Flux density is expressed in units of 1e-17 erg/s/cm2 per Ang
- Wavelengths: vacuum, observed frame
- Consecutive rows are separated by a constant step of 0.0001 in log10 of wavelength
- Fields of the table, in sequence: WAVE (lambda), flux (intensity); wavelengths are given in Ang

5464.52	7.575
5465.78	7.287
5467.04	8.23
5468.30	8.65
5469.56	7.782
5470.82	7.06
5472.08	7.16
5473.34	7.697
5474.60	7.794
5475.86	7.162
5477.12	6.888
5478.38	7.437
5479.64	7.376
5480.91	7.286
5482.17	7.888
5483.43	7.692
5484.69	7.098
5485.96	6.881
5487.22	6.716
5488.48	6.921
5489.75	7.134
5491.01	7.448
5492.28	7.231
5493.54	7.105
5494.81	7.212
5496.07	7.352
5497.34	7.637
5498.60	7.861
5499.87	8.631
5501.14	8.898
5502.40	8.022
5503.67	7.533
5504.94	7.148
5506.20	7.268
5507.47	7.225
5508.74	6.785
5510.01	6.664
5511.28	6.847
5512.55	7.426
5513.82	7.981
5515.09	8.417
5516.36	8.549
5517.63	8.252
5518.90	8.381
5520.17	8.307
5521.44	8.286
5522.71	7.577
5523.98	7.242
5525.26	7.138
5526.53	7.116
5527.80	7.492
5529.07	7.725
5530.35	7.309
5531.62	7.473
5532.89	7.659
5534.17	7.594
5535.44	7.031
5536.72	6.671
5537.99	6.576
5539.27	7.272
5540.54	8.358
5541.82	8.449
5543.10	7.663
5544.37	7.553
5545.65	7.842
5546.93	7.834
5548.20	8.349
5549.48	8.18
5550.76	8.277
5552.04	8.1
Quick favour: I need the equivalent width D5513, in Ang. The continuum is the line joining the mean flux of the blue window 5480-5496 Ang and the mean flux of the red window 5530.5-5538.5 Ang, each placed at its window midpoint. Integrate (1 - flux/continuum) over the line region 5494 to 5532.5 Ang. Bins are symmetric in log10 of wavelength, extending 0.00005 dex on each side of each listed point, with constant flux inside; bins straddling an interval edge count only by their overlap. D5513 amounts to -2.4 Ang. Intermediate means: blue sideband 7.22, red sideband 7.19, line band 7.66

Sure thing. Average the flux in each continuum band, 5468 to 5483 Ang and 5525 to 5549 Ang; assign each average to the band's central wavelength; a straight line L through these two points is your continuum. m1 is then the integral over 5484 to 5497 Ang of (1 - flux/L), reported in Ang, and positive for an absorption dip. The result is 0.7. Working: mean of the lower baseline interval 7.49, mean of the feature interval 7.12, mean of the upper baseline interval 7.54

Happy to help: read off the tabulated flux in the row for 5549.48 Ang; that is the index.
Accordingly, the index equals 8.18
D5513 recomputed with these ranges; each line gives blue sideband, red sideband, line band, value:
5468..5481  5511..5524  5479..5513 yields 1.52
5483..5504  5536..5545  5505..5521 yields -0.36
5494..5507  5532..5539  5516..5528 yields -0.75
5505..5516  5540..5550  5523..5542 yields 0.96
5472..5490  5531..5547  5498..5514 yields -0.35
